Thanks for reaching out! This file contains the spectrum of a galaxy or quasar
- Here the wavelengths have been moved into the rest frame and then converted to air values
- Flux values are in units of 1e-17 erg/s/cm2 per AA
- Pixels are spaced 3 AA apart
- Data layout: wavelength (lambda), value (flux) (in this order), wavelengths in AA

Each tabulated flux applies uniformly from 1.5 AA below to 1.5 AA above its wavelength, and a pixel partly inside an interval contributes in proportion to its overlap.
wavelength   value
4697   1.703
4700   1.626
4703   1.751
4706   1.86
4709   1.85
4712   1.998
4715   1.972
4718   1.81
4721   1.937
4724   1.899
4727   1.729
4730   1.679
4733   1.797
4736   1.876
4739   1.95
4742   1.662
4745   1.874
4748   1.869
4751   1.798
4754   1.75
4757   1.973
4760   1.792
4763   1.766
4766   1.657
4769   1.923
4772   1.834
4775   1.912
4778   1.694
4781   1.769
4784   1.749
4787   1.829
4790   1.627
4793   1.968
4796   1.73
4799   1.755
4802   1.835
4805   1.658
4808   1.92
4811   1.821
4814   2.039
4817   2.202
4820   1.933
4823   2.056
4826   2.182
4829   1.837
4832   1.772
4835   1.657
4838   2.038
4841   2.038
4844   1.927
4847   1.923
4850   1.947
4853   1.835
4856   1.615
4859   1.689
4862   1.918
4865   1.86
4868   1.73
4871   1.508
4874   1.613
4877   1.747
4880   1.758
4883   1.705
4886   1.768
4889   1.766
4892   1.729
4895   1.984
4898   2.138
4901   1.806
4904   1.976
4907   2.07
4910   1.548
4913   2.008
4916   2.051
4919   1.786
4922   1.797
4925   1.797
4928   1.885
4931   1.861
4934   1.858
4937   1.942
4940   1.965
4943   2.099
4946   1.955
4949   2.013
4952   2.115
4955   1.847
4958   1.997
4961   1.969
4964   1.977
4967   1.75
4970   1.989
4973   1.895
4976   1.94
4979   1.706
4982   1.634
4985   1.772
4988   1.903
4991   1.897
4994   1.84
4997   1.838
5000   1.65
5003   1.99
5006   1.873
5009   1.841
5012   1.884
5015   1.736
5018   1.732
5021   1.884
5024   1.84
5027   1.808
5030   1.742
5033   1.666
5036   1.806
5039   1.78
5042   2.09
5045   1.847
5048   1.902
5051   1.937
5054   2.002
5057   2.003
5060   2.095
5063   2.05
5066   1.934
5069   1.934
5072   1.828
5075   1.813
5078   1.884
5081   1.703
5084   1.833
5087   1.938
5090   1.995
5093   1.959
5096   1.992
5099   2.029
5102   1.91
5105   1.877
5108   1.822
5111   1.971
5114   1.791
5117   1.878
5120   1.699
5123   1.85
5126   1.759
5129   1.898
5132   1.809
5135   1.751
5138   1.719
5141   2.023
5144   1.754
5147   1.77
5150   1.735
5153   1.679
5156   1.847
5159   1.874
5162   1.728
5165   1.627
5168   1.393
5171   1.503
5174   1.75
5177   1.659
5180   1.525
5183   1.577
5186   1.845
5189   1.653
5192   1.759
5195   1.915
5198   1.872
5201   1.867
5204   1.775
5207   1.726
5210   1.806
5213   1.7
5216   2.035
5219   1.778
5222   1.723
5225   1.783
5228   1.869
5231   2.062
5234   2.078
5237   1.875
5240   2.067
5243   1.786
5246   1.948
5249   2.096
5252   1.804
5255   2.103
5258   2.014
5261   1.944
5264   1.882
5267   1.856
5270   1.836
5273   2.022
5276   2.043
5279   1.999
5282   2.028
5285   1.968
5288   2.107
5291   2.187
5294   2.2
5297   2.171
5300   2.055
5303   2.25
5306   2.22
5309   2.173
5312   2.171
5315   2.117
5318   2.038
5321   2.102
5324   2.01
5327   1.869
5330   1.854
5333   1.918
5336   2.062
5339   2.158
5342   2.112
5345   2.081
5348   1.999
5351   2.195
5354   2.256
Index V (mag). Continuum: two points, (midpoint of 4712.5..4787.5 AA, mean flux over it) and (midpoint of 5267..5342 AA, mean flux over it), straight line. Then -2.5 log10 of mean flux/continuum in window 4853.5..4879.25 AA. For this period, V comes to 0.09 mag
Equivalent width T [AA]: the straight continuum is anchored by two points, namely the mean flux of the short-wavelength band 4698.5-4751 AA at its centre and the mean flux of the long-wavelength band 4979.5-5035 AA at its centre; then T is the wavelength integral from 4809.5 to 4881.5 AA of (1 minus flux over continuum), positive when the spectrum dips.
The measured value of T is -1.6 AA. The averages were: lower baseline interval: 1.83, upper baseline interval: 1.81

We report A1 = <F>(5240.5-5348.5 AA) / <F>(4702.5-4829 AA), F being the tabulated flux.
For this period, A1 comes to 1.10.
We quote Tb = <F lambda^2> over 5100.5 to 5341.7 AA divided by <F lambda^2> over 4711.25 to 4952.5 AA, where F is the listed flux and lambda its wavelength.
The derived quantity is 1.19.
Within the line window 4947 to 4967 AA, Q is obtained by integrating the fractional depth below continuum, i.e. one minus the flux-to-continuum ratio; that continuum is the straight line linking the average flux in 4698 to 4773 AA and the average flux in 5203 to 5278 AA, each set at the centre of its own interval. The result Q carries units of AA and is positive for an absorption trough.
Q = -1.16 AA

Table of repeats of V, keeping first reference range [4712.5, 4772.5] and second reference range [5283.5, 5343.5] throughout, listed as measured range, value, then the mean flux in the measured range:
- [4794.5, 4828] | -0.03 mag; 1.92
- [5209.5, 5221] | 0.12 mag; 1.83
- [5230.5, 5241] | 0.02 mag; 2.01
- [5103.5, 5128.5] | 0.09 mag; 1.83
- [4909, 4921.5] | 0.03 mag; 1.86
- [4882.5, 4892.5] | 0.09 mag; 1.75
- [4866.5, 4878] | 0.15 mag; 1.65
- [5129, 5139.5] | 0.13 mag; 1.78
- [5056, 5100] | 0.03 mag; 1.93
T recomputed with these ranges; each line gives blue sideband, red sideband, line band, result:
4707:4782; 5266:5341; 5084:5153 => 4.4 AA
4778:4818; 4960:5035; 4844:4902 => 1.1 AA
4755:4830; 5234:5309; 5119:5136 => 1.5 AA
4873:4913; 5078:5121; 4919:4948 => -1.0 AA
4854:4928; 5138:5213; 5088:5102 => -1.8 AA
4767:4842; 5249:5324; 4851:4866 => 0.8 AA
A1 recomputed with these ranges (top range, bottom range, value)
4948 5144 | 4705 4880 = 1.02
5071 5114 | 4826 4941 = 1.03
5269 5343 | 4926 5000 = 1.09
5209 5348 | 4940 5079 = 1.06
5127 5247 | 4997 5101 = 0.95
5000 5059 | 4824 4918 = 1.01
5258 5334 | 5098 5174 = 1.14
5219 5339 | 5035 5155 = 1.07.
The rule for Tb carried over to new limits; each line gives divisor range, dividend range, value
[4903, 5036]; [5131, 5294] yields 1.09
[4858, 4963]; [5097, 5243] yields 1.07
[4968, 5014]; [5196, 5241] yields 1.11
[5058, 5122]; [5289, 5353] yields 1.20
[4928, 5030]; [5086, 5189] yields 1.01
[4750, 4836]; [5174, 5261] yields 1.19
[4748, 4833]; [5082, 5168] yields 1.13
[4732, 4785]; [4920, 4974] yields 1.15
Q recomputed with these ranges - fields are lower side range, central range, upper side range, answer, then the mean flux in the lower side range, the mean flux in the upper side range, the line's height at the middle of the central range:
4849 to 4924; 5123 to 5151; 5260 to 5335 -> 2.1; 1.81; 2.04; 1.95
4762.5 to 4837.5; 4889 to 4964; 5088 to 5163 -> -3.0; 1.85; 1.85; 1.85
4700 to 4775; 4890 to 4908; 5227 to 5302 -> -0.6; 1.83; 2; 1.88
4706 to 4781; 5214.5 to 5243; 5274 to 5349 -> 1.8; 1.83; 2.08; 2.04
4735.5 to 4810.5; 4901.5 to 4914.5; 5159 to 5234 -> -0.7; 1.81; 1.76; 1.79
